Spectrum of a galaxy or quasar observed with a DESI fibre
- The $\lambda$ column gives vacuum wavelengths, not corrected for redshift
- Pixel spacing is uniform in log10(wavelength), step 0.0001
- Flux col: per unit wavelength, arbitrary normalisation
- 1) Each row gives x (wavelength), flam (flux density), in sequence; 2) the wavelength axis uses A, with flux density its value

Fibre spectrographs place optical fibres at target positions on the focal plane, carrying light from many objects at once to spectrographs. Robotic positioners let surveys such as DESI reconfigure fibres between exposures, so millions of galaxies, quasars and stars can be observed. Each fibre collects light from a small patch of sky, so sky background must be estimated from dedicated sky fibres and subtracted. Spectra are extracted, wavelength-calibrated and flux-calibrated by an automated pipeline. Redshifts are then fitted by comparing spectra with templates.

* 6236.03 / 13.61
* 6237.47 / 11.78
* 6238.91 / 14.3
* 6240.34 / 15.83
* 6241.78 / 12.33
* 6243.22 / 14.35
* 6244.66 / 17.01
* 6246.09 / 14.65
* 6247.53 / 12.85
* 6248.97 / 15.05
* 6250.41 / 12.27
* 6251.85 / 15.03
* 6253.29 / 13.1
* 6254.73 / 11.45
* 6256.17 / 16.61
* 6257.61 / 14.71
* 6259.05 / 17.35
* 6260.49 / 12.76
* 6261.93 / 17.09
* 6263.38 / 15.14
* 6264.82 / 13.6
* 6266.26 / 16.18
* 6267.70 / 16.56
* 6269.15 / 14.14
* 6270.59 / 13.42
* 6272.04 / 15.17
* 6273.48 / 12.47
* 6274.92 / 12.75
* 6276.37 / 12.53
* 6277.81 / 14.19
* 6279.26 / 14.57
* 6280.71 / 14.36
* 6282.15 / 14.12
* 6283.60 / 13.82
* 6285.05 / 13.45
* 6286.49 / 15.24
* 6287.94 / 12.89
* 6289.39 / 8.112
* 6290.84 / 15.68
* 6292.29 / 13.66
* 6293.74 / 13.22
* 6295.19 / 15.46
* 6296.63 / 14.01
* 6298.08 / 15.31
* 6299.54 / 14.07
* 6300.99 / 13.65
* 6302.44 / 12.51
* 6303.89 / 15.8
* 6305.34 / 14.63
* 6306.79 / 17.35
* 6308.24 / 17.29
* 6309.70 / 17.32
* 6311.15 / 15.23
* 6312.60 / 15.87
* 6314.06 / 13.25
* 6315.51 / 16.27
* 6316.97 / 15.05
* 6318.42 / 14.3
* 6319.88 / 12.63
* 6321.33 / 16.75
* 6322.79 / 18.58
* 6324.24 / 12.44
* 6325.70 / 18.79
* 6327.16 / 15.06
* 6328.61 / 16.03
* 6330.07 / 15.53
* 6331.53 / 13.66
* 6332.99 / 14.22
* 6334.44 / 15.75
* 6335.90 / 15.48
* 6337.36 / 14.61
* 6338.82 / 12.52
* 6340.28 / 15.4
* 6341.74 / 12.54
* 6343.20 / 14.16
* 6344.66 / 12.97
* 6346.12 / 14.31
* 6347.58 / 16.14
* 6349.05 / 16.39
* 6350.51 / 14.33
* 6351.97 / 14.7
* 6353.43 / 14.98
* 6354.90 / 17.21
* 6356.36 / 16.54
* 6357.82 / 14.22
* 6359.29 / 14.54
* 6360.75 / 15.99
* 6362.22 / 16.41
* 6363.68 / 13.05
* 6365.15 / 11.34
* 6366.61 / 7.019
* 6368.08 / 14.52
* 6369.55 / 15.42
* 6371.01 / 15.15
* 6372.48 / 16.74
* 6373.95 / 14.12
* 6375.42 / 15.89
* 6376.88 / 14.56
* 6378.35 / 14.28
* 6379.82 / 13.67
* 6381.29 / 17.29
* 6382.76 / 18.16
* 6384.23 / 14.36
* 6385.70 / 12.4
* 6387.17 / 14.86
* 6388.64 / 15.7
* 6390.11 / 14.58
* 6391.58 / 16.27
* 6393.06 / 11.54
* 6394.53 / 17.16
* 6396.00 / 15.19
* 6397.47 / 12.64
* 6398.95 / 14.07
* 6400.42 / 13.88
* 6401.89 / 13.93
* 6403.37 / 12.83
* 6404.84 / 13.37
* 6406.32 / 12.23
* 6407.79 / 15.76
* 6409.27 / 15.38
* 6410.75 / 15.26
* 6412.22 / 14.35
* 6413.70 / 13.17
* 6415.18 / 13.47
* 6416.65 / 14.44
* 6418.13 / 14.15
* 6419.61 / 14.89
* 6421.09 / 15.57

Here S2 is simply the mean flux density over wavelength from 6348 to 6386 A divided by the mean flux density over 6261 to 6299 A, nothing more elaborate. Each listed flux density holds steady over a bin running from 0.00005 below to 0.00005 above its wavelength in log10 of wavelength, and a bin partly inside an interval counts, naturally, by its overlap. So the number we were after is 1.05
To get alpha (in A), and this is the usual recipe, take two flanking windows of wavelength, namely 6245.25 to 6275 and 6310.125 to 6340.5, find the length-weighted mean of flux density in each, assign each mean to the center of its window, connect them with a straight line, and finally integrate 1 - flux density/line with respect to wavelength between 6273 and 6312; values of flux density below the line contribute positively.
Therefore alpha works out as 1.5 A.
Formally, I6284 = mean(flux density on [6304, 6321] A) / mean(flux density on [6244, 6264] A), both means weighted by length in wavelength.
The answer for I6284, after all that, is 1.1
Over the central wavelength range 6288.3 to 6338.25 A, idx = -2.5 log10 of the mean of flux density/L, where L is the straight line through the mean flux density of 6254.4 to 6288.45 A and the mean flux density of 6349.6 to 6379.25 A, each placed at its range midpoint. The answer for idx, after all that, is -0.03 mag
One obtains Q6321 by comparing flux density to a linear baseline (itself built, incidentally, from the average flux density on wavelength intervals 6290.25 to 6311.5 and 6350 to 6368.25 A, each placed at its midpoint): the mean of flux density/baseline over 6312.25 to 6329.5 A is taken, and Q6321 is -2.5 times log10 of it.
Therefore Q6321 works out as -0.05 mag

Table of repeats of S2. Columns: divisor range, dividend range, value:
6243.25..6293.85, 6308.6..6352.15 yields 1.06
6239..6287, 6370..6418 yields 1.02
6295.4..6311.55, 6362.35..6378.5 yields 0.91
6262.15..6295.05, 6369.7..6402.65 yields 1.06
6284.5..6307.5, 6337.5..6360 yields 1.05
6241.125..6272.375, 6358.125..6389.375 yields 1.00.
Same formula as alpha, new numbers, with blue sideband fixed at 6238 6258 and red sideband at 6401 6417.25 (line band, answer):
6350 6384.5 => -1.7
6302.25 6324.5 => -2.1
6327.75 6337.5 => -0.7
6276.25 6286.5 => 0.1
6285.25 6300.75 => 0.5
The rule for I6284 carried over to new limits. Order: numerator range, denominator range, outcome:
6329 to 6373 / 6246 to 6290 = 1.03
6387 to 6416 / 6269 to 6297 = 1.05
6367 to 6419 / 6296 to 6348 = 0.97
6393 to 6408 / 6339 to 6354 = 0.96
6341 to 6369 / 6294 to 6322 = 0.95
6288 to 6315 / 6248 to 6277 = 1.01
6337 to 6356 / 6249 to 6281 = 1.02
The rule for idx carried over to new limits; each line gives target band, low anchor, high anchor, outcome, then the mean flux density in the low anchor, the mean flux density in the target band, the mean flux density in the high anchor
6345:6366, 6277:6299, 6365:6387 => -0.05 mag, 13.9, 14.9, 14.4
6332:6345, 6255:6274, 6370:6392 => 0.07 mag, 15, 14.2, 15.2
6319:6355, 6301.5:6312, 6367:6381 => 0.02 mag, 15.7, 15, 14.8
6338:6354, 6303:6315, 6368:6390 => 0.08 mag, 15.8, 14.4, 15.1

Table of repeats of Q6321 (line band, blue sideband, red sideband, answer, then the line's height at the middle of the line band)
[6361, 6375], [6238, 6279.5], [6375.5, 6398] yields 0.072 mag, 14.8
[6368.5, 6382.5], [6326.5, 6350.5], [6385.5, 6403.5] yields -0.064 mag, 14.4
